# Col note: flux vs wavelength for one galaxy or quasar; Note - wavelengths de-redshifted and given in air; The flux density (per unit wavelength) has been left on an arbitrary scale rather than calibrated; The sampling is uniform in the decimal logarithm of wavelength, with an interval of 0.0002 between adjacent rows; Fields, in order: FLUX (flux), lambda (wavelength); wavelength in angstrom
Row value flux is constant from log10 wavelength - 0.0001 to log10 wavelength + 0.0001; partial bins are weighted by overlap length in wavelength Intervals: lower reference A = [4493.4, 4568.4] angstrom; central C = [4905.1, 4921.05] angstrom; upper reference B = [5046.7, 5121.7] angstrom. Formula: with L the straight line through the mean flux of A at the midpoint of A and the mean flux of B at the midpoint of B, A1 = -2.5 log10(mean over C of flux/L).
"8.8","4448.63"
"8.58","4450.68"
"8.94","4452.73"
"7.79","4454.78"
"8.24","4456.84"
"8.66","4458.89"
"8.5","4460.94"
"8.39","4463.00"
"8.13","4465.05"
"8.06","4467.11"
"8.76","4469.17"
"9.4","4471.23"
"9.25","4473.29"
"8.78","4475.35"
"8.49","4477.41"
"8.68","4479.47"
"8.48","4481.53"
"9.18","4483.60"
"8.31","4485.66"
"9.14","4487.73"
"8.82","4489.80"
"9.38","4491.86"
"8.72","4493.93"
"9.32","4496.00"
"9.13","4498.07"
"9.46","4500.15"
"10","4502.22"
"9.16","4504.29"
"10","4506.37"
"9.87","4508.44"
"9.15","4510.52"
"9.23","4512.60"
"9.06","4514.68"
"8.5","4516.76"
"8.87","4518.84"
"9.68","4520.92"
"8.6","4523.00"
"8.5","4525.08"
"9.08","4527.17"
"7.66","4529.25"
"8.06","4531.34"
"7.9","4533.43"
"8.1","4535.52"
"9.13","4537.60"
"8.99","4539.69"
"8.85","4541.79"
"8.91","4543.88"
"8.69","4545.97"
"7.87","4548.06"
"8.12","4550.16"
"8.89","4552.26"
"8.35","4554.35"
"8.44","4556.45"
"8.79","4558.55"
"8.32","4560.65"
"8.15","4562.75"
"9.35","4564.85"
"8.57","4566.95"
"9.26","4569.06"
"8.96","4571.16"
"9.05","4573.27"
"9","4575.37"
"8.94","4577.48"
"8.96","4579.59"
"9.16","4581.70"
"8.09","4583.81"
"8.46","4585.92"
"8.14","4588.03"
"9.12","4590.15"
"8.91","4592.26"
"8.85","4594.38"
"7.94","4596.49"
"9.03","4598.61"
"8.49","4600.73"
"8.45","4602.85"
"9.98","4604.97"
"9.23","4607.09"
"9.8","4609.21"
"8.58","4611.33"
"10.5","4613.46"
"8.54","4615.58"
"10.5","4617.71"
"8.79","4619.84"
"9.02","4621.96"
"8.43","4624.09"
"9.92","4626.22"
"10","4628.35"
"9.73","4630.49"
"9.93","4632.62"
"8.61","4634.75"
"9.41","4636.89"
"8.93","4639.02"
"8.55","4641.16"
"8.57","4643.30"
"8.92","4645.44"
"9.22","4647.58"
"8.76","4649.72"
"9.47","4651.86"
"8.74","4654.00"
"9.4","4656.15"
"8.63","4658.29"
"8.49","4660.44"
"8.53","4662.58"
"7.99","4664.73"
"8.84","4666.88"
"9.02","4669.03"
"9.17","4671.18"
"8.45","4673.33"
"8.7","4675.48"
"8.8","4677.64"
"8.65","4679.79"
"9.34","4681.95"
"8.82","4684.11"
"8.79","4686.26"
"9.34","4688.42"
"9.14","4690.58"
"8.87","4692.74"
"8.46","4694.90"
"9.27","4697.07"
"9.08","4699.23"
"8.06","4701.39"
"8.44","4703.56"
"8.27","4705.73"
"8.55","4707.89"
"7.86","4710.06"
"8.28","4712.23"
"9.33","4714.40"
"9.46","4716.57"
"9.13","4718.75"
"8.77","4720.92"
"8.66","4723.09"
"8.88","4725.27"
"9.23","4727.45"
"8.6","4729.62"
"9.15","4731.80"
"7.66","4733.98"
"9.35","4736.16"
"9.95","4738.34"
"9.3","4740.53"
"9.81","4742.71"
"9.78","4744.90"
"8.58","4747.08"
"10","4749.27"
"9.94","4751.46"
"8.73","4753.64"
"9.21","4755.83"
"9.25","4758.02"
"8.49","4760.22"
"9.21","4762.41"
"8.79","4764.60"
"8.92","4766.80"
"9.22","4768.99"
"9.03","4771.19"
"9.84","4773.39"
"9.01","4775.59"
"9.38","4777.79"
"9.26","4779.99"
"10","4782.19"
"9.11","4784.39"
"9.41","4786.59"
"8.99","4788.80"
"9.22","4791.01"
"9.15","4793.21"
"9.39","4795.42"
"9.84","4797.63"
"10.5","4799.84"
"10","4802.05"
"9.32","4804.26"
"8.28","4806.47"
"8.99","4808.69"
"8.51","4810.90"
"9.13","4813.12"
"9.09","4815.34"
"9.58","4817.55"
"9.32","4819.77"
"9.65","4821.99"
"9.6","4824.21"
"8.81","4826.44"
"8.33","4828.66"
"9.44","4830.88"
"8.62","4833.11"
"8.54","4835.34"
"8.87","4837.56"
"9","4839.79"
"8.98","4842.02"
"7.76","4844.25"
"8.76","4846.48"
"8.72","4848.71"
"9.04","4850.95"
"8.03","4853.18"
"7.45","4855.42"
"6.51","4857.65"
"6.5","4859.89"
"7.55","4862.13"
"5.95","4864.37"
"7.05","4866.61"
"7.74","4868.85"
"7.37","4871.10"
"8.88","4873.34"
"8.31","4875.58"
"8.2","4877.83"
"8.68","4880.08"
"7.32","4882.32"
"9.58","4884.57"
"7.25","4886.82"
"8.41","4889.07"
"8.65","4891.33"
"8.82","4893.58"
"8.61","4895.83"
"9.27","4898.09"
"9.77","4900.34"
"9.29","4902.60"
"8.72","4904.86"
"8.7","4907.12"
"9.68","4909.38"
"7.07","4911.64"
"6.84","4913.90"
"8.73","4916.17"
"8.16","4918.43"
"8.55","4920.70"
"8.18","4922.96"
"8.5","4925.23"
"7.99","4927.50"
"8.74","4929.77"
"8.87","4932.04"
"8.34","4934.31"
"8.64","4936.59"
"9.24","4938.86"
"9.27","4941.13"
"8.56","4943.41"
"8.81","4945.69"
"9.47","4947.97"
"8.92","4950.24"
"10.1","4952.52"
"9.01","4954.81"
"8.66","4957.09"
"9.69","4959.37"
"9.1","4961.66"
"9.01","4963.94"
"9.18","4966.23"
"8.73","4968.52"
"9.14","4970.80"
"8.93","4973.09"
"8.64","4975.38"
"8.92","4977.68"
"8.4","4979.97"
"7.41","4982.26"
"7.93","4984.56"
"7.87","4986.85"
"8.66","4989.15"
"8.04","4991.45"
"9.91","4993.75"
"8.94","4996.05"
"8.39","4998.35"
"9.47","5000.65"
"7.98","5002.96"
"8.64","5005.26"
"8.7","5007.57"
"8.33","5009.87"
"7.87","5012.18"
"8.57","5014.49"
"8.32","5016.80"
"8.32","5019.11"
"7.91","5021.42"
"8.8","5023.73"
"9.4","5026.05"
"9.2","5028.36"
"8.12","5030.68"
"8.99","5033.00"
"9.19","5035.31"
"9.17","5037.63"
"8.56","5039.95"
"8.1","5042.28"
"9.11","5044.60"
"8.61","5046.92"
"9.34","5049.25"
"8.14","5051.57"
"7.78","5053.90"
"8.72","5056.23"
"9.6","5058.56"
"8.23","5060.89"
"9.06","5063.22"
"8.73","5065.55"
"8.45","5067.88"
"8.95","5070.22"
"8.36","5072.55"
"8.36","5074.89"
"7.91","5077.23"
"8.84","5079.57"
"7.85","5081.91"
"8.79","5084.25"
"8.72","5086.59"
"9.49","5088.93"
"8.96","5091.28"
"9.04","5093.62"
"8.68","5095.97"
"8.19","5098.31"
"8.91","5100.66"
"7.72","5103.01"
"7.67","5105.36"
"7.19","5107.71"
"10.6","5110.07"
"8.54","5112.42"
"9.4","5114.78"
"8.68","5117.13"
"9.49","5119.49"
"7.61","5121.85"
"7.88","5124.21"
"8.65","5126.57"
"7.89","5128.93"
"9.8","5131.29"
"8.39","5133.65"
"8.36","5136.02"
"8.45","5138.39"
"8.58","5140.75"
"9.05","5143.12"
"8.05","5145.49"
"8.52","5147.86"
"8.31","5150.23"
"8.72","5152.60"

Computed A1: 0.06 mag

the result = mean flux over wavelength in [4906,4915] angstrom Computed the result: 8.08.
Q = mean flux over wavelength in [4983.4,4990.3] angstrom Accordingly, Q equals 8.15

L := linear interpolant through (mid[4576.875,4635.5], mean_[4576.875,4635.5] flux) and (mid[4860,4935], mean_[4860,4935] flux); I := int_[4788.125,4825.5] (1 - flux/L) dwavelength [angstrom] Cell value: -3.5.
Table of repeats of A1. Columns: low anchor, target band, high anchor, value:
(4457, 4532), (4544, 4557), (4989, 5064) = 0.056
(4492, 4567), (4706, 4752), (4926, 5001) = -0.027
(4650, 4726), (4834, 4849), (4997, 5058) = 0.006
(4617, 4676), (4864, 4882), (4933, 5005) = 0.136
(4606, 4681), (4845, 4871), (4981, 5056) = 0.160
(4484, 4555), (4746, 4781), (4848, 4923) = -0.096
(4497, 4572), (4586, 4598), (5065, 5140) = 0.025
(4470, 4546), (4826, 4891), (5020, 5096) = 0.085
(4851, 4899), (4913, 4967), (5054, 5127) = -0.082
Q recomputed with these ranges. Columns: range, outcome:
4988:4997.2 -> 8.88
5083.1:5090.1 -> 9.01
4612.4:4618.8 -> 9.84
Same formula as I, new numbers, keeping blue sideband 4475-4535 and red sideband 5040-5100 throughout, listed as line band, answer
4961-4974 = -0.48 angstrom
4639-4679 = 0.26 angstrom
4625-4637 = -0.99 angstrom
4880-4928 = 1.29 angstrom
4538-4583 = 0.79 angstrom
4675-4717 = 0.32 angstrom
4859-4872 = 2.55 angstrom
